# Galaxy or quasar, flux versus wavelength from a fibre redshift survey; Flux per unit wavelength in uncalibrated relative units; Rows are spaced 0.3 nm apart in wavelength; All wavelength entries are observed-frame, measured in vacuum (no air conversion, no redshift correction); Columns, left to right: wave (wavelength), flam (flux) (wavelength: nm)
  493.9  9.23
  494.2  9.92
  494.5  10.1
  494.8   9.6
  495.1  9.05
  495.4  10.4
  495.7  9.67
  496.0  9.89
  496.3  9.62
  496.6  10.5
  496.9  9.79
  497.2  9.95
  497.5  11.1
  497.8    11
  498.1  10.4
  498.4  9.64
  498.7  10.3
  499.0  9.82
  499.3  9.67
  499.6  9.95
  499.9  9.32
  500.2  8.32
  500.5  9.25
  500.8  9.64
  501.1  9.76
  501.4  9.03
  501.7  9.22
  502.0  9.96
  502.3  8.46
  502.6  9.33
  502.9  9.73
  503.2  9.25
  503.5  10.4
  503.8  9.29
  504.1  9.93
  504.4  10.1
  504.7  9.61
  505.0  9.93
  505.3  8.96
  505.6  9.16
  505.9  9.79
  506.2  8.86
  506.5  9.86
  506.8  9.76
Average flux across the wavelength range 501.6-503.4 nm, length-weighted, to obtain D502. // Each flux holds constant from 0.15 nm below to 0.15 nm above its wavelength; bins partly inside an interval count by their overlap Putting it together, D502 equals 9.36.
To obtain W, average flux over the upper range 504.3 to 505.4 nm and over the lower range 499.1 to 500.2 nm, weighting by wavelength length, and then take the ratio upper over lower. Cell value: 1.02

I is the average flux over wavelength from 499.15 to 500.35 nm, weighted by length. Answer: 9.31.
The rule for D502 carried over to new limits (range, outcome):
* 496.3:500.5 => 9.94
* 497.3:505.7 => 9.67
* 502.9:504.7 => 9.77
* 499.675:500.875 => 9.15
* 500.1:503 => 9.28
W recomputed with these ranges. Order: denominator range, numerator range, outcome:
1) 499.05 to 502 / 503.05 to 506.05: 1.03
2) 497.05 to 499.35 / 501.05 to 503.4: 0.91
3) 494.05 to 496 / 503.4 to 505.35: 1.00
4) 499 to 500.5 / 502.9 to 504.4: 1.04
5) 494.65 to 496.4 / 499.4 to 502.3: 0.96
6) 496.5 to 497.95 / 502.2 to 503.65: 0.90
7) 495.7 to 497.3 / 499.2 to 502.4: 0.94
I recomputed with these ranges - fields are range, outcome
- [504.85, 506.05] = 9.46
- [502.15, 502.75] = 8.9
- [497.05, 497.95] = 10.7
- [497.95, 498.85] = 10.1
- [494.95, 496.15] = 9.75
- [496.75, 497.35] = 9.87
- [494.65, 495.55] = 9.68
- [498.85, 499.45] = 9.74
